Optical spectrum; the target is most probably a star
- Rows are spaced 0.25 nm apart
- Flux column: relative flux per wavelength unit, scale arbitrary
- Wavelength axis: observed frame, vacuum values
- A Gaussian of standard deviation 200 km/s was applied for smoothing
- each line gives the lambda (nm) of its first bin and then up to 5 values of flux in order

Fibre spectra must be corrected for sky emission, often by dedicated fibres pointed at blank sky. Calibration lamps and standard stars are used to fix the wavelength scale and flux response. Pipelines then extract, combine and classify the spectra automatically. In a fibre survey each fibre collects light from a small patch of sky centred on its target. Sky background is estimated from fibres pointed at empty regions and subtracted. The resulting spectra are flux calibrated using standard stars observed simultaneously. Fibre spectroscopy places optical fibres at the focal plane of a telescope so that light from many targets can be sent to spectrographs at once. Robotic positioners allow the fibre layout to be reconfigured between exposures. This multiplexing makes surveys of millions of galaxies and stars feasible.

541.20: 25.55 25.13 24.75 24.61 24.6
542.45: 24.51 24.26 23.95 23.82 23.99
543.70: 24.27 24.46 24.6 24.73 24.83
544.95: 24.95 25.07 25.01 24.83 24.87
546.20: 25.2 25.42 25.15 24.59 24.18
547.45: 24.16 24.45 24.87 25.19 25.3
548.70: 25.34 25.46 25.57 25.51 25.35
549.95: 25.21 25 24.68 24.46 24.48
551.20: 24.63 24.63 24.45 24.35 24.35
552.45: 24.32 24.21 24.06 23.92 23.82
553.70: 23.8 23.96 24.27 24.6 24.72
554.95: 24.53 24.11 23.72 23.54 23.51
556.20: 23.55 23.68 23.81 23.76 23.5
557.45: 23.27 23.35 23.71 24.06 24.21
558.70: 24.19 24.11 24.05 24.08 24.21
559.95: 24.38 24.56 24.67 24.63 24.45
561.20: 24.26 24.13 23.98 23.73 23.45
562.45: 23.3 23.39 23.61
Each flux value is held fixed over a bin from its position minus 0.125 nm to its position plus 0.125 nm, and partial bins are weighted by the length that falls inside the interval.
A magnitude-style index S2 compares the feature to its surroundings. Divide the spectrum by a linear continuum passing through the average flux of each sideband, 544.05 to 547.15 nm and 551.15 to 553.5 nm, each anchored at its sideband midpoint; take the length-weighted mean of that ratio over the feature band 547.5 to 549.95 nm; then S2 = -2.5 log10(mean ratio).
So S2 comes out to -0.025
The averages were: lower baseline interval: 24.9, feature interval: 25.2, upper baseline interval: 24.3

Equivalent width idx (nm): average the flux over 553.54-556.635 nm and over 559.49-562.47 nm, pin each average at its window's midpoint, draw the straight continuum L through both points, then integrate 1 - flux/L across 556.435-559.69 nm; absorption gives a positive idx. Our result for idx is 0.03 nm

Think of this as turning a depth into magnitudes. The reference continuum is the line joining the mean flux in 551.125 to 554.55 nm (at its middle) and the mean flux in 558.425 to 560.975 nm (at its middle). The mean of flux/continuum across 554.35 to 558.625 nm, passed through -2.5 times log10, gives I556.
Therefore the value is 0.02 mag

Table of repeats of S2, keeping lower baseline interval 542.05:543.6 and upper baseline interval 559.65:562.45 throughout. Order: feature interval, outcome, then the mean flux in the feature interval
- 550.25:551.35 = -0.02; 24.6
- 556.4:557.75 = 0.03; 23.6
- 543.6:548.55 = -0.03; 24.8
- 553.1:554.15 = 0.01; 23.9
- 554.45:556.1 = 0.01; 24.1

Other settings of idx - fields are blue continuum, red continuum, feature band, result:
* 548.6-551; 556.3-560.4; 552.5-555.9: 0.06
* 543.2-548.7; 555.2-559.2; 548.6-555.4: -0.10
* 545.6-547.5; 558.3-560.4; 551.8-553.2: 0.02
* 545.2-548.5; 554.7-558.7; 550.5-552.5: -0.01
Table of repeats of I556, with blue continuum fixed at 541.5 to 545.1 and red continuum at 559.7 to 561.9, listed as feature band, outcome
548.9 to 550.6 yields -0.035 mag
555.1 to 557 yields 0.031 mag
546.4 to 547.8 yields -0.008 mag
